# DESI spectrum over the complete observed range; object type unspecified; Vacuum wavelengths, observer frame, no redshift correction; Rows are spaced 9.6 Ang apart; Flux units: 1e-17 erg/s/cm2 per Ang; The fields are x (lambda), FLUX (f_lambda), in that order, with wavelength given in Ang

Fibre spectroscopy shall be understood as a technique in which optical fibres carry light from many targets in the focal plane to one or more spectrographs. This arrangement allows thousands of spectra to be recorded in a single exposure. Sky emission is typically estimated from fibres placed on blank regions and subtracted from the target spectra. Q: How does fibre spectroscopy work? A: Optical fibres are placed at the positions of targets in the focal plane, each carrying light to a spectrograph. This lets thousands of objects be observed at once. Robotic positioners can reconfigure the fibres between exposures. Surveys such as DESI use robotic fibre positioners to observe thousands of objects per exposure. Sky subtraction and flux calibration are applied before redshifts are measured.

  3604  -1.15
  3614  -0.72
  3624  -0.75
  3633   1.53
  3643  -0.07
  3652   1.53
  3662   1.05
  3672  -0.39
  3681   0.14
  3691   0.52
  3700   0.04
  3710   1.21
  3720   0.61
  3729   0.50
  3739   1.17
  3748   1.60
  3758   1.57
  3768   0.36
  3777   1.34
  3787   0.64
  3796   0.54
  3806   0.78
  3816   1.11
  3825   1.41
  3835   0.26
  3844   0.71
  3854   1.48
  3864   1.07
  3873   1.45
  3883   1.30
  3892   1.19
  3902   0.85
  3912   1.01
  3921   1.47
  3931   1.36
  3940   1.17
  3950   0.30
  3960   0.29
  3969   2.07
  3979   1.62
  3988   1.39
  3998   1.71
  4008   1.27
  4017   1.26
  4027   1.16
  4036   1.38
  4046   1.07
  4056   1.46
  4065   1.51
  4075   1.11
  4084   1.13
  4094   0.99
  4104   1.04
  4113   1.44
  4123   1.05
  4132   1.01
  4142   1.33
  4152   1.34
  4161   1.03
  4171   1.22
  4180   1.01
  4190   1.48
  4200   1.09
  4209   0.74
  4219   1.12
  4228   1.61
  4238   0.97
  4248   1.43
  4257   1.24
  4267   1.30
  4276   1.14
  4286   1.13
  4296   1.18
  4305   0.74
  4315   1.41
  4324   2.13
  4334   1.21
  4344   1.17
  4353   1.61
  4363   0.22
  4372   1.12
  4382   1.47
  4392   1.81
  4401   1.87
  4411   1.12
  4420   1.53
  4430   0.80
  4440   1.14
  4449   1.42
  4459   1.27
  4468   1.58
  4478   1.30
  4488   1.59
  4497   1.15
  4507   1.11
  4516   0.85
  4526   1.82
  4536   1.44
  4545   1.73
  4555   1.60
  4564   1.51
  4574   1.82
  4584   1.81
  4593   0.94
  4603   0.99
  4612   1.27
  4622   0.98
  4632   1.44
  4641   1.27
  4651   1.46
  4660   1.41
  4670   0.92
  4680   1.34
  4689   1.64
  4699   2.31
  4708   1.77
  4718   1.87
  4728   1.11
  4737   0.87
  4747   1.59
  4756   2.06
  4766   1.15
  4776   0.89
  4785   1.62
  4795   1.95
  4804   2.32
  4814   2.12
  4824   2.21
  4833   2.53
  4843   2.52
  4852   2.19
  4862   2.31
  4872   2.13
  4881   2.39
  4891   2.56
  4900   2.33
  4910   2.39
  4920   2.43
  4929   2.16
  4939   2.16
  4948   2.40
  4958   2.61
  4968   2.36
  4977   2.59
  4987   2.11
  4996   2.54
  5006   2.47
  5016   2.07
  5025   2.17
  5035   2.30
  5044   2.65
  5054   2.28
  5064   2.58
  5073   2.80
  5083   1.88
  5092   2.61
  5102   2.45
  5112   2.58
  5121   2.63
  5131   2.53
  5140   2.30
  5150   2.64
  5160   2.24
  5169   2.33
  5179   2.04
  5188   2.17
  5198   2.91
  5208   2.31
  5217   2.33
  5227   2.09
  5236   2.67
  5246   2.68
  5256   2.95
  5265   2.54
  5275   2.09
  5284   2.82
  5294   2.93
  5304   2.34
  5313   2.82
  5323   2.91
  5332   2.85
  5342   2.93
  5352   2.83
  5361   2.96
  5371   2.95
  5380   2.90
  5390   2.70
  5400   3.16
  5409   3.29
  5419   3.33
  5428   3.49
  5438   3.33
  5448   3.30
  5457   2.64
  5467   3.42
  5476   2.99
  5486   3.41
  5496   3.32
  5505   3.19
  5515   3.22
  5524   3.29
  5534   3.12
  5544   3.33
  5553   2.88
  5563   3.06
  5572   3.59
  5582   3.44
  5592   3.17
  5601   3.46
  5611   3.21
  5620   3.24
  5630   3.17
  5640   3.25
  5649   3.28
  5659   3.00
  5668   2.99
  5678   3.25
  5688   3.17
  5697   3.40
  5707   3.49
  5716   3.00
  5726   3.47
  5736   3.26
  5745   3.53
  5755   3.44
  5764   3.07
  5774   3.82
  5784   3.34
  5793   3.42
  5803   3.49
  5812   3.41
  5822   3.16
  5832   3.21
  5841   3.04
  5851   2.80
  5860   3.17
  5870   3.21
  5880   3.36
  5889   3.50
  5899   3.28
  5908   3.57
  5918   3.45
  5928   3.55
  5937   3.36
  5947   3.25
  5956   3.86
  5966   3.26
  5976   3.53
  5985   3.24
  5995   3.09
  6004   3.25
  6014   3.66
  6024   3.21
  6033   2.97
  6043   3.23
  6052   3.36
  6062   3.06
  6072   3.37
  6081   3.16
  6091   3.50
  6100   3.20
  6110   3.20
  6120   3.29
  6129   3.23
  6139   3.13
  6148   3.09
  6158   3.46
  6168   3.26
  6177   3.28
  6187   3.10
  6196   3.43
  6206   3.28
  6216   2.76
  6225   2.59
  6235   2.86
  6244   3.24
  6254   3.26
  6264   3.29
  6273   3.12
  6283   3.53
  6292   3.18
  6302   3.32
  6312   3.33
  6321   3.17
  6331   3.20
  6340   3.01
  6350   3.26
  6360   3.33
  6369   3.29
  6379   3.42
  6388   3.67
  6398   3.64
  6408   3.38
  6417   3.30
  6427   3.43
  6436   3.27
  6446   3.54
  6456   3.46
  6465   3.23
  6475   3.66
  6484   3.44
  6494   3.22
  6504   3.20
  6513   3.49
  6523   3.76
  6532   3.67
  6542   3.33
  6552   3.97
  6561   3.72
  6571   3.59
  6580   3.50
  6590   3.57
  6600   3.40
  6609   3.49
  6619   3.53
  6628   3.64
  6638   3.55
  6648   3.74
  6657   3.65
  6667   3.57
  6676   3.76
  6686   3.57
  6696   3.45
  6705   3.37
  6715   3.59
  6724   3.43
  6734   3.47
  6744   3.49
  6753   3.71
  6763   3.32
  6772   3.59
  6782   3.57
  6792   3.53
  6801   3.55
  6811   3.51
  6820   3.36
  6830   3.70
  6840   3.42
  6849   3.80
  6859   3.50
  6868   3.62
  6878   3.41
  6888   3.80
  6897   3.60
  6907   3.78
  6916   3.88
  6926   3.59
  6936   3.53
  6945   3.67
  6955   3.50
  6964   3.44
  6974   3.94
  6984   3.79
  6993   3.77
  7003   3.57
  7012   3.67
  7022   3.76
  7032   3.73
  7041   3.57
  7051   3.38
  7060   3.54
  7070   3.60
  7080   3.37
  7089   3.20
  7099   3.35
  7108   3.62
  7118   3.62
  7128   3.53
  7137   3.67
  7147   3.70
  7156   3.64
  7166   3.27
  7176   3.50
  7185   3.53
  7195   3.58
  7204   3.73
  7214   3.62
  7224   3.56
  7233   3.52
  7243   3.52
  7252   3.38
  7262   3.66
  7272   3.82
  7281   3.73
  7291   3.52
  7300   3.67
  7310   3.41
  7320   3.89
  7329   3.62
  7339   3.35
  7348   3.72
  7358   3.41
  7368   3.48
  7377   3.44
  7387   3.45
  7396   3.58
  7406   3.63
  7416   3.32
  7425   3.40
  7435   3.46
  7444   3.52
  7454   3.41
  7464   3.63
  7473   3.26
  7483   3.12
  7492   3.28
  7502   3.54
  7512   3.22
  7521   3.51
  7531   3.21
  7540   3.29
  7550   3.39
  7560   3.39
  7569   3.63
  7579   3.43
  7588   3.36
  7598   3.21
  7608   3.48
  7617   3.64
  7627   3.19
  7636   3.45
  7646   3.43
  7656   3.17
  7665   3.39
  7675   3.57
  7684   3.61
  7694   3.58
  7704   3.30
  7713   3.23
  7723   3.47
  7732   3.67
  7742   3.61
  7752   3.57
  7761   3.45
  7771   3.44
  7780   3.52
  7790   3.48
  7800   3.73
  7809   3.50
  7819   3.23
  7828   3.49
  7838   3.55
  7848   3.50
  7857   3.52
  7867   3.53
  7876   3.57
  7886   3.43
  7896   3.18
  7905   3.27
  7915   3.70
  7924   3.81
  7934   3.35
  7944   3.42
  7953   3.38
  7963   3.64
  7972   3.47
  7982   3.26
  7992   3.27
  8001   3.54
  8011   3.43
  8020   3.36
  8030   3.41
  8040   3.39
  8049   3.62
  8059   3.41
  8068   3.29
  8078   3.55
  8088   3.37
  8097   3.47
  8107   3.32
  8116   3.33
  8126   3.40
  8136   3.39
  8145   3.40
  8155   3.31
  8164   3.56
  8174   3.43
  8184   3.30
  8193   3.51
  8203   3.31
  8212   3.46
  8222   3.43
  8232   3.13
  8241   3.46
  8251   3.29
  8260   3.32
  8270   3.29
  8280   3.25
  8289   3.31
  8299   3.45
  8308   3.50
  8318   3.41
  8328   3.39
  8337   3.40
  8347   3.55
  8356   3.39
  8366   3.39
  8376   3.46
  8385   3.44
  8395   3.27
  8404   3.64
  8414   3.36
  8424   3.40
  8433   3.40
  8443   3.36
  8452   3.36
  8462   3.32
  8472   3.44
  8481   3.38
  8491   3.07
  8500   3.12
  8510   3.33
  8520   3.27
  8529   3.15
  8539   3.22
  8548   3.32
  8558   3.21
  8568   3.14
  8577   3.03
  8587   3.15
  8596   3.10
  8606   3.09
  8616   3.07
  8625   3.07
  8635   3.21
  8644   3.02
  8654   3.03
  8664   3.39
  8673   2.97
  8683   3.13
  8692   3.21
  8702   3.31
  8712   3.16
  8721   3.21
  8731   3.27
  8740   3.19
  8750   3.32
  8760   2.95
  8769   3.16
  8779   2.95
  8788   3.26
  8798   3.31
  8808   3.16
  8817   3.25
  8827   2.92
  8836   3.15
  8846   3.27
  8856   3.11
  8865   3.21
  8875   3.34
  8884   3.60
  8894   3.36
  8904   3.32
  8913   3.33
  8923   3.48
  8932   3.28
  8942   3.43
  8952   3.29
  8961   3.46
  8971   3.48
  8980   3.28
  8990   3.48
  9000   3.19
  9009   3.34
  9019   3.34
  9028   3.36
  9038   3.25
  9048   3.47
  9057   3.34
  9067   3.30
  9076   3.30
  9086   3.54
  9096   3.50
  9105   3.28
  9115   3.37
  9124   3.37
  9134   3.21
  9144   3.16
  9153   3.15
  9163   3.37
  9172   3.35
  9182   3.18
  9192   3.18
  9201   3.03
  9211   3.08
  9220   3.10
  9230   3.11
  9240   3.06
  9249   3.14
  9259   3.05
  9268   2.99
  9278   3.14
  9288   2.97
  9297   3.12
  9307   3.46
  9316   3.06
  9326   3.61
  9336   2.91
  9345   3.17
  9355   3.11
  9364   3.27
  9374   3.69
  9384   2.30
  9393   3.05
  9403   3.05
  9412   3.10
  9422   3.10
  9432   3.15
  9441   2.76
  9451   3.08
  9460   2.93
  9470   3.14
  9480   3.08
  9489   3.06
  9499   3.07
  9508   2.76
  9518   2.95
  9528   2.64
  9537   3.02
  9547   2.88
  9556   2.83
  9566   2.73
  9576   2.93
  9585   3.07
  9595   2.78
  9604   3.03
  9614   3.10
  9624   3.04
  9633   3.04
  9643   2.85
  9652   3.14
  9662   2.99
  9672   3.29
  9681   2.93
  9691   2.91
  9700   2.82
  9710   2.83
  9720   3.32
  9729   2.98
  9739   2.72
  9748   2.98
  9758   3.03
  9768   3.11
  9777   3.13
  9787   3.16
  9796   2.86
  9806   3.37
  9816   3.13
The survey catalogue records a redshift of 0.203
